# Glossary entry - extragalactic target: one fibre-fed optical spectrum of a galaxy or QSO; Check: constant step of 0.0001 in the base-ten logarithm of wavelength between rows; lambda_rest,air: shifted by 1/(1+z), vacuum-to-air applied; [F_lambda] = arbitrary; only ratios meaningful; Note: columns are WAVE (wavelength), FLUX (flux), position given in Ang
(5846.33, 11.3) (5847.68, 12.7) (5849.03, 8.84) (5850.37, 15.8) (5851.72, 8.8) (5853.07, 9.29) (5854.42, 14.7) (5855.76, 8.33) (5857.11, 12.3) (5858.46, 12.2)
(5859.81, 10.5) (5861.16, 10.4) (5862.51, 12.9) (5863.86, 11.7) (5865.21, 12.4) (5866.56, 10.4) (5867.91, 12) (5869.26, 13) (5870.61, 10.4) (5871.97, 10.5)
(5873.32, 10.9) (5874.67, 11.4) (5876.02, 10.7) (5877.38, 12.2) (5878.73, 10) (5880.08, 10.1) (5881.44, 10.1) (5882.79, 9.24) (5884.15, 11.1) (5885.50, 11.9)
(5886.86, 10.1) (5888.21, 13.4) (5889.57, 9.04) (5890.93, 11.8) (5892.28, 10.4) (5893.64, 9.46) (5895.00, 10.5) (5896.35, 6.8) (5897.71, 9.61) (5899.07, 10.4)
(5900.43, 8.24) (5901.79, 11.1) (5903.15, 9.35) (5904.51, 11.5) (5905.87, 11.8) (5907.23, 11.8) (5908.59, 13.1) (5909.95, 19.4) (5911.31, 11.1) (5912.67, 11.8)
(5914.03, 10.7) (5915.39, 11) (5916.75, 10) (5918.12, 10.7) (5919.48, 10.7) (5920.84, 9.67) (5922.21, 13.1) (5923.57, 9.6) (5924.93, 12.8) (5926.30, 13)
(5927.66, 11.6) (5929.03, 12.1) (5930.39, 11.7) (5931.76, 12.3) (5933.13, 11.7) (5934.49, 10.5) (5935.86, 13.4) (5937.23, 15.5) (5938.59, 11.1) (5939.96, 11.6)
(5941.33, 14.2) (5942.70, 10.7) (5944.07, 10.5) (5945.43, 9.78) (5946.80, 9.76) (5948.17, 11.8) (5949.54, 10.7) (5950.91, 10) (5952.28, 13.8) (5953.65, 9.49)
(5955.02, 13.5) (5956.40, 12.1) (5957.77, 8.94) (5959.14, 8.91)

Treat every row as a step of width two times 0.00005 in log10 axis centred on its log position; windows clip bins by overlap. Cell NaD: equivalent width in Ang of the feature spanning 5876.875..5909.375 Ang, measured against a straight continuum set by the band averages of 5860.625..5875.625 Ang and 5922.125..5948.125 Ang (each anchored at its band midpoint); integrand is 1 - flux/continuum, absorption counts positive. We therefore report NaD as 2.87 Ang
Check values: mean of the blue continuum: 11.5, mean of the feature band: 10.6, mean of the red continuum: 11.8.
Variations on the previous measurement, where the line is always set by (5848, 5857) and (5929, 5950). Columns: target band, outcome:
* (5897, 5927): 0.4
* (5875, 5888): 0.7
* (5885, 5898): 1.2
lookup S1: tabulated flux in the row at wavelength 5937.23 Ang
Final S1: 15.5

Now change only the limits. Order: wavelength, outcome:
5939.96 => 11.6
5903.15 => 9.35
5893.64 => 9.46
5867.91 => 12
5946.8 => 9.76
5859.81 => 10.5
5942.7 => 10.7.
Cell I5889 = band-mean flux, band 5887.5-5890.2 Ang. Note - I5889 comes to 11.2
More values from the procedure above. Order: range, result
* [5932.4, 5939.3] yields 12.4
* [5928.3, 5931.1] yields 11.9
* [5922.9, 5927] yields 11.8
